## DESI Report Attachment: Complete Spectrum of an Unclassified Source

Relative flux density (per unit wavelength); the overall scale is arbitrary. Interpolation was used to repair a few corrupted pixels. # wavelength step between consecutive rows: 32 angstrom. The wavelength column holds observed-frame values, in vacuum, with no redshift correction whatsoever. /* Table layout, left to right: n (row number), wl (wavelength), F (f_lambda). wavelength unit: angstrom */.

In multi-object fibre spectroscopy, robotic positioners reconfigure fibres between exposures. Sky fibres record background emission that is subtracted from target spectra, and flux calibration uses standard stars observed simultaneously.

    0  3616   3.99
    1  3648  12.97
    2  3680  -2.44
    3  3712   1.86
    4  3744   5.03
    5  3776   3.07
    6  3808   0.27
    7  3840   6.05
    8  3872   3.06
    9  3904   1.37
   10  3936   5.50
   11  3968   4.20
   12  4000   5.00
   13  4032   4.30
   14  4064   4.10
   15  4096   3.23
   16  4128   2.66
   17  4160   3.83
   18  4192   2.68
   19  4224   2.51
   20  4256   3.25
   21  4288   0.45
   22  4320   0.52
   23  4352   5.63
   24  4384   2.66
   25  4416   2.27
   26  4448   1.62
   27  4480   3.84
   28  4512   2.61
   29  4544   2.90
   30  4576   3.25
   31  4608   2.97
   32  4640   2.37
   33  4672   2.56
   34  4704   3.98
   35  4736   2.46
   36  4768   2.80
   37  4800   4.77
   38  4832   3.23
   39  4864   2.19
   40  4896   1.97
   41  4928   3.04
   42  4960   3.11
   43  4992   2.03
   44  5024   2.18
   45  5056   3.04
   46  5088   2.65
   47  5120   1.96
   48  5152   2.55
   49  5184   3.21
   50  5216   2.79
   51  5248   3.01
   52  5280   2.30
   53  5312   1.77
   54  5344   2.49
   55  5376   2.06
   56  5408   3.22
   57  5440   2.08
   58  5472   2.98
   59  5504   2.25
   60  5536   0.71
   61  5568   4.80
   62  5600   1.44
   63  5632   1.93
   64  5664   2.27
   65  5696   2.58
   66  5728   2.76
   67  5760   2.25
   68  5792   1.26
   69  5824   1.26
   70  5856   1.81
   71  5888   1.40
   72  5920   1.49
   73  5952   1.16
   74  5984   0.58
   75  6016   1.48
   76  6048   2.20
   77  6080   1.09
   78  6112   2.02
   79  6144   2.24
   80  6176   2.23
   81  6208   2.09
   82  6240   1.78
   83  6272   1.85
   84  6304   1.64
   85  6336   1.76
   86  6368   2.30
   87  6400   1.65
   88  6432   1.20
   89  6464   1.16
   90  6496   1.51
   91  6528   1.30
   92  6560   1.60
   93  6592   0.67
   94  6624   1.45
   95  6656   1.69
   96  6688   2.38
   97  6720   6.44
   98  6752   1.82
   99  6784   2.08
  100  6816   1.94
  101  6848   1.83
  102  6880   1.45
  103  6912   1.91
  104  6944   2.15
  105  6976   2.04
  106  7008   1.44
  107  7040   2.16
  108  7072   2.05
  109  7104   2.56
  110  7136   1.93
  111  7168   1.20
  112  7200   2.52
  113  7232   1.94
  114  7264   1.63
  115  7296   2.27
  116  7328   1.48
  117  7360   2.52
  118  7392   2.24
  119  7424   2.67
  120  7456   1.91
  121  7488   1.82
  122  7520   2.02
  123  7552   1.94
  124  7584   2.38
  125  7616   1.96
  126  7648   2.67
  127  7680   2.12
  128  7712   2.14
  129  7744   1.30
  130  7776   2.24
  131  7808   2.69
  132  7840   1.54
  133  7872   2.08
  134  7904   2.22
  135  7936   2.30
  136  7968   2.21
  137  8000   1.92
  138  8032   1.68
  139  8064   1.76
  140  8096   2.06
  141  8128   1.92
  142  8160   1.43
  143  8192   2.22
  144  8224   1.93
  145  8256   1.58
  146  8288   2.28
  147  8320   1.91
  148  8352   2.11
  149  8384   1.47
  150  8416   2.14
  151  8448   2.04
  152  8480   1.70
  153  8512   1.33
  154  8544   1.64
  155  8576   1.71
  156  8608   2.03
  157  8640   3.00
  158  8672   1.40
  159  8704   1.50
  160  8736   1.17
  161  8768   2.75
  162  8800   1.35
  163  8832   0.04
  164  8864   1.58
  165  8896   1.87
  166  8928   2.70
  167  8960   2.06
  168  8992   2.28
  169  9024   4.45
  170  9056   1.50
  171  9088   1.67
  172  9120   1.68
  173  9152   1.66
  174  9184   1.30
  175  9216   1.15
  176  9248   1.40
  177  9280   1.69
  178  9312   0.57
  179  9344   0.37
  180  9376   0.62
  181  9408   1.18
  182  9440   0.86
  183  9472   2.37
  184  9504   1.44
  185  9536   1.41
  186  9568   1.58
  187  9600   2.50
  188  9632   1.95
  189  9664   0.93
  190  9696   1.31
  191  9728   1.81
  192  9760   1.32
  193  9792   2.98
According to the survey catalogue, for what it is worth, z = 0.80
